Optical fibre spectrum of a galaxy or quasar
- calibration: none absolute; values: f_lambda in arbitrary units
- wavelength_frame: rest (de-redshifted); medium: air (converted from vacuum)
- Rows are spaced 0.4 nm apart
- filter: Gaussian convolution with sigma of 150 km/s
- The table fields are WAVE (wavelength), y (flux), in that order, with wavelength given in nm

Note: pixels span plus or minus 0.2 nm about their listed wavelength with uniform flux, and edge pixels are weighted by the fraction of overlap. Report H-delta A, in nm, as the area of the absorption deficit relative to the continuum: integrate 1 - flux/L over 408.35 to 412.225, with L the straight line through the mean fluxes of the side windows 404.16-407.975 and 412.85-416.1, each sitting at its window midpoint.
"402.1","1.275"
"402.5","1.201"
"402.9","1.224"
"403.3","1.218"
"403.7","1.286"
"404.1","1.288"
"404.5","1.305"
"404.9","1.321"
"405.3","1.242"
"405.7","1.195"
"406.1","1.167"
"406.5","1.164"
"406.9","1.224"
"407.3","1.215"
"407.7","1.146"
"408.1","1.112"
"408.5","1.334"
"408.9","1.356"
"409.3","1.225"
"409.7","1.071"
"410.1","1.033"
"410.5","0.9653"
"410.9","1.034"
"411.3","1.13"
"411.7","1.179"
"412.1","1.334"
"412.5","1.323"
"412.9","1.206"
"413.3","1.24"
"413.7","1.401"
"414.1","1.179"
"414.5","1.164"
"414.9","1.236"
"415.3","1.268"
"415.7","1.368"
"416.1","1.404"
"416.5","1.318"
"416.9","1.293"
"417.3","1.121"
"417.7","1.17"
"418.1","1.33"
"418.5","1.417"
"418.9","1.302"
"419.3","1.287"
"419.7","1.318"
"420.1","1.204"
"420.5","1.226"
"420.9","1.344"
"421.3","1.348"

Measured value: 0.26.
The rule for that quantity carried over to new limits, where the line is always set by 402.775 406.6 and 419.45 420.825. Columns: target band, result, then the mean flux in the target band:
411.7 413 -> -0.03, 1.28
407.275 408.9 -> 0.04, 1.22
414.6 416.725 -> -0.10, 1.31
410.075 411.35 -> 0.22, 1.03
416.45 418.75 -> -0.03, 1.27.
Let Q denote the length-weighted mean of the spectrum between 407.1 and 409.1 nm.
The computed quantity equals 1.23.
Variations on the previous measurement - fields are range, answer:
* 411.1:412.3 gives 1.21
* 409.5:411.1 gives 1.03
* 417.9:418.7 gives 1.37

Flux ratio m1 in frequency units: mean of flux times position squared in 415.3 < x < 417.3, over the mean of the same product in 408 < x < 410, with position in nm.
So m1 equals 1.12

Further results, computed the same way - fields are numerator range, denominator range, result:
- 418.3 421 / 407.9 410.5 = 1.17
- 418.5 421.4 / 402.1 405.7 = 1.11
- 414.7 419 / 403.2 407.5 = 1.10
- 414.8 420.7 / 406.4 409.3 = 1.10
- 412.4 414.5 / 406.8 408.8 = 1.07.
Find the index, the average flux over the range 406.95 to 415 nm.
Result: 1.19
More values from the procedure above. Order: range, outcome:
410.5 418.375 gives 1.24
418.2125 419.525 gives 1.33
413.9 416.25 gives 1.27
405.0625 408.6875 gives 1.2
